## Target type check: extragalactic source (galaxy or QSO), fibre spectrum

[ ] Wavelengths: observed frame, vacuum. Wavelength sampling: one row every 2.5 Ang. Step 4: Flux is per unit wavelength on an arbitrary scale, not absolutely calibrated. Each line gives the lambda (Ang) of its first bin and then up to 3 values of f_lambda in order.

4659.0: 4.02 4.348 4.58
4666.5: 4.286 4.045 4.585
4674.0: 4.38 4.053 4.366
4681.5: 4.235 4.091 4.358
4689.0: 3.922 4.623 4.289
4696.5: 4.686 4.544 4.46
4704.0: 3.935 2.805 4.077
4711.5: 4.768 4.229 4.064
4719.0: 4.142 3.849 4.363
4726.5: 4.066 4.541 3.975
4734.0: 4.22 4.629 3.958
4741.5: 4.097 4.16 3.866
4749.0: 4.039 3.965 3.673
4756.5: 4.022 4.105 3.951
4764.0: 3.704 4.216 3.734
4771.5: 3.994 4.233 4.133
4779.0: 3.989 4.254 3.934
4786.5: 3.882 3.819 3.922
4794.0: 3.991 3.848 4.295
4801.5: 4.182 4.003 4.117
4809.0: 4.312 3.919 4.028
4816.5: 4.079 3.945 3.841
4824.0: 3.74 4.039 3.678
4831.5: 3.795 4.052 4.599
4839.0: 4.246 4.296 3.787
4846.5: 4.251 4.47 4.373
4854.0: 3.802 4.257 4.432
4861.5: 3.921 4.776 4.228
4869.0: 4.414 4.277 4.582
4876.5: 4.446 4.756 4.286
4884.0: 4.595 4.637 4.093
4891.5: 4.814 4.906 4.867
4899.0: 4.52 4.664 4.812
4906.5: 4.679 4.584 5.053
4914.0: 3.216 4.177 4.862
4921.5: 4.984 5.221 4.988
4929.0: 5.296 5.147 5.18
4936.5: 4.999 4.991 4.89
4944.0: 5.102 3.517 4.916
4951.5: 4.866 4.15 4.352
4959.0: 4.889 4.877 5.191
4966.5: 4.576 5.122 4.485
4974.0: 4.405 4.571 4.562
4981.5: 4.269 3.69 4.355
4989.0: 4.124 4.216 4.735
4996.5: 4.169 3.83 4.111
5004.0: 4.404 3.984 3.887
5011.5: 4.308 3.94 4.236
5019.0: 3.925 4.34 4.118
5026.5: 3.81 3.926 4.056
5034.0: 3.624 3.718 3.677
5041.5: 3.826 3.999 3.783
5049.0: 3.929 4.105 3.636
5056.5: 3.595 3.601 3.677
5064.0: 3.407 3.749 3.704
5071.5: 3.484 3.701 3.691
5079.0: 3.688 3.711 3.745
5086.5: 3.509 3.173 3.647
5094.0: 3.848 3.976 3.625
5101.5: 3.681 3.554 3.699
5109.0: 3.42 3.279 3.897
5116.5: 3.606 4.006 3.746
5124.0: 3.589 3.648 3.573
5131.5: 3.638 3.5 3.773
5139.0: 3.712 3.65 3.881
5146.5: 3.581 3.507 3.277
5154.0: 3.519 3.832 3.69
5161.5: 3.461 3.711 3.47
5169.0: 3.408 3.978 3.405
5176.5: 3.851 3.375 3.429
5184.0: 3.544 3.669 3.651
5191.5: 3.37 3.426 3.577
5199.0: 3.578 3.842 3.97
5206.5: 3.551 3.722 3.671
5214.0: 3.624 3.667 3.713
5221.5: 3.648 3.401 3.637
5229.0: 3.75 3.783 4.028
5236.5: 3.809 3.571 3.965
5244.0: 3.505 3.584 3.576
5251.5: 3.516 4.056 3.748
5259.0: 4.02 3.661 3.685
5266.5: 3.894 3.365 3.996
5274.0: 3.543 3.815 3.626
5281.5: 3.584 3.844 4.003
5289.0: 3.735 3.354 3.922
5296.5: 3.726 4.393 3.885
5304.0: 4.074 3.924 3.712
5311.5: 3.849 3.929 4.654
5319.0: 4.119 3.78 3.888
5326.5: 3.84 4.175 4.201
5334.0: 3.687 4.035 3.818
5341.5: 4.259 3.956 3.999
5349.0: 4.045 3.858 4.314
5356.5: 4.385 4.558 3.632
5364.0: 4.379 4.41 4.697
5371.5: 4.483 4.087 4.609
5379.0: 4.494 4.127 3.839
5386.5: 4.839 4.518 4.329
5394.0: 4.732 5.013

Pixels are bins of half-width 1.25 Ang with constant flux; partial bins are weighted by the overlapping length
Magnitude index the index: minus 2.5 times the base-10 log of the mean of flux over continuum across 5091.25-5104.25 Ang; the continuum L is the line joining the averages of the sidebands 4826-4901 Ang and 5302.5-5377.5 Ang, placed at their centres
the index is 0.13 mag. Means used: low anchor 4.35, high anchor 4.11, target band 3.74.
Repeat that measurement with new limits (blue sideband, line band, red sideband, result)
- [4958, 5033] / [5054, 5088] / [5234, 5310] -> 0.146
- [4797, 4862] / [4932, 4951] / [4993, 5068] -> -0.200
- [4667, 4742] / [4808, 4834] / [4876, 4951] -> 0.142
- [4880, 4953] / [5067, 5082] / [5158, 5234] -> 0.122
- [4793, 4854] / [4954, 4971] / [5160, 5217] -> -0.220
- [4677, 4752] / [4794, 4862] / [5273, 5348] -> 0.011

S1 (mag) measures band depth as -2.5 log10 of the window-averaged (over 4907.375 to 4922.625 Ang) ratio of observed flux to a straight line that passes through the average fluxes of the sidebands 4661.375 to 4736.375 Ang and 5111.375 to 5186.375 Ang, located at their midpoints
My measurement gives -0.14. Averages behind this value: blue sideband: 4.23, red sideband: 3.62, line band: 4.48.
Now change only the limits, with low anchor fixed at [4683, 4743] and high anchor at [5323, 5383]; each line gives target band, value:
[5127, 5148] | 0.14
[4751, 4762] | 0.07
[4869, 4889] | -0.07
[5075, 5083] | 0.13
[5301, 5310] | 0.07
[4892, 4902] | -0.14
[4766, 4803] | 0.04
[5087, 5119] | 0.15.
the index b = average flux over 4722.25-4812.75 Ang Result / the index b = 4.06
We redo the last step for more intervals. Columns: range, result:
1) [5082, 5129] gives 3.65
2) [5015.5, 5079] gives 3.81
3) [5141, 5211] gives 3.6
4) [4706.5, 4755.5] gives 4.11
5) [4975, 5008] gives 4.23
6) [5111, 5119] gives 3.69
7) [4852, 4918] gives 4.45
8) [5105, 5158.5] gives 3.64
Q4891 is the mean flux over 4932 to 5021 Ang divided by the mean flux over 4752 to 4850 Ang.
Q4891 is 1.1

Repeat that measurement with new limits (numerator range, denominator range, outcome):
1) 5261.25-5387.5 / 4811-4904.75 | 0.93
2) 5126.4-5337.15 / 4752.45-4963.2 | 0.86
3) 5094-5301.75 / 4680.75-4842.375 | 0.90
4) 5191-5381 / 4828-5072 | 0.90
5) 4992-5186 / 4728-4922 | 0.89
